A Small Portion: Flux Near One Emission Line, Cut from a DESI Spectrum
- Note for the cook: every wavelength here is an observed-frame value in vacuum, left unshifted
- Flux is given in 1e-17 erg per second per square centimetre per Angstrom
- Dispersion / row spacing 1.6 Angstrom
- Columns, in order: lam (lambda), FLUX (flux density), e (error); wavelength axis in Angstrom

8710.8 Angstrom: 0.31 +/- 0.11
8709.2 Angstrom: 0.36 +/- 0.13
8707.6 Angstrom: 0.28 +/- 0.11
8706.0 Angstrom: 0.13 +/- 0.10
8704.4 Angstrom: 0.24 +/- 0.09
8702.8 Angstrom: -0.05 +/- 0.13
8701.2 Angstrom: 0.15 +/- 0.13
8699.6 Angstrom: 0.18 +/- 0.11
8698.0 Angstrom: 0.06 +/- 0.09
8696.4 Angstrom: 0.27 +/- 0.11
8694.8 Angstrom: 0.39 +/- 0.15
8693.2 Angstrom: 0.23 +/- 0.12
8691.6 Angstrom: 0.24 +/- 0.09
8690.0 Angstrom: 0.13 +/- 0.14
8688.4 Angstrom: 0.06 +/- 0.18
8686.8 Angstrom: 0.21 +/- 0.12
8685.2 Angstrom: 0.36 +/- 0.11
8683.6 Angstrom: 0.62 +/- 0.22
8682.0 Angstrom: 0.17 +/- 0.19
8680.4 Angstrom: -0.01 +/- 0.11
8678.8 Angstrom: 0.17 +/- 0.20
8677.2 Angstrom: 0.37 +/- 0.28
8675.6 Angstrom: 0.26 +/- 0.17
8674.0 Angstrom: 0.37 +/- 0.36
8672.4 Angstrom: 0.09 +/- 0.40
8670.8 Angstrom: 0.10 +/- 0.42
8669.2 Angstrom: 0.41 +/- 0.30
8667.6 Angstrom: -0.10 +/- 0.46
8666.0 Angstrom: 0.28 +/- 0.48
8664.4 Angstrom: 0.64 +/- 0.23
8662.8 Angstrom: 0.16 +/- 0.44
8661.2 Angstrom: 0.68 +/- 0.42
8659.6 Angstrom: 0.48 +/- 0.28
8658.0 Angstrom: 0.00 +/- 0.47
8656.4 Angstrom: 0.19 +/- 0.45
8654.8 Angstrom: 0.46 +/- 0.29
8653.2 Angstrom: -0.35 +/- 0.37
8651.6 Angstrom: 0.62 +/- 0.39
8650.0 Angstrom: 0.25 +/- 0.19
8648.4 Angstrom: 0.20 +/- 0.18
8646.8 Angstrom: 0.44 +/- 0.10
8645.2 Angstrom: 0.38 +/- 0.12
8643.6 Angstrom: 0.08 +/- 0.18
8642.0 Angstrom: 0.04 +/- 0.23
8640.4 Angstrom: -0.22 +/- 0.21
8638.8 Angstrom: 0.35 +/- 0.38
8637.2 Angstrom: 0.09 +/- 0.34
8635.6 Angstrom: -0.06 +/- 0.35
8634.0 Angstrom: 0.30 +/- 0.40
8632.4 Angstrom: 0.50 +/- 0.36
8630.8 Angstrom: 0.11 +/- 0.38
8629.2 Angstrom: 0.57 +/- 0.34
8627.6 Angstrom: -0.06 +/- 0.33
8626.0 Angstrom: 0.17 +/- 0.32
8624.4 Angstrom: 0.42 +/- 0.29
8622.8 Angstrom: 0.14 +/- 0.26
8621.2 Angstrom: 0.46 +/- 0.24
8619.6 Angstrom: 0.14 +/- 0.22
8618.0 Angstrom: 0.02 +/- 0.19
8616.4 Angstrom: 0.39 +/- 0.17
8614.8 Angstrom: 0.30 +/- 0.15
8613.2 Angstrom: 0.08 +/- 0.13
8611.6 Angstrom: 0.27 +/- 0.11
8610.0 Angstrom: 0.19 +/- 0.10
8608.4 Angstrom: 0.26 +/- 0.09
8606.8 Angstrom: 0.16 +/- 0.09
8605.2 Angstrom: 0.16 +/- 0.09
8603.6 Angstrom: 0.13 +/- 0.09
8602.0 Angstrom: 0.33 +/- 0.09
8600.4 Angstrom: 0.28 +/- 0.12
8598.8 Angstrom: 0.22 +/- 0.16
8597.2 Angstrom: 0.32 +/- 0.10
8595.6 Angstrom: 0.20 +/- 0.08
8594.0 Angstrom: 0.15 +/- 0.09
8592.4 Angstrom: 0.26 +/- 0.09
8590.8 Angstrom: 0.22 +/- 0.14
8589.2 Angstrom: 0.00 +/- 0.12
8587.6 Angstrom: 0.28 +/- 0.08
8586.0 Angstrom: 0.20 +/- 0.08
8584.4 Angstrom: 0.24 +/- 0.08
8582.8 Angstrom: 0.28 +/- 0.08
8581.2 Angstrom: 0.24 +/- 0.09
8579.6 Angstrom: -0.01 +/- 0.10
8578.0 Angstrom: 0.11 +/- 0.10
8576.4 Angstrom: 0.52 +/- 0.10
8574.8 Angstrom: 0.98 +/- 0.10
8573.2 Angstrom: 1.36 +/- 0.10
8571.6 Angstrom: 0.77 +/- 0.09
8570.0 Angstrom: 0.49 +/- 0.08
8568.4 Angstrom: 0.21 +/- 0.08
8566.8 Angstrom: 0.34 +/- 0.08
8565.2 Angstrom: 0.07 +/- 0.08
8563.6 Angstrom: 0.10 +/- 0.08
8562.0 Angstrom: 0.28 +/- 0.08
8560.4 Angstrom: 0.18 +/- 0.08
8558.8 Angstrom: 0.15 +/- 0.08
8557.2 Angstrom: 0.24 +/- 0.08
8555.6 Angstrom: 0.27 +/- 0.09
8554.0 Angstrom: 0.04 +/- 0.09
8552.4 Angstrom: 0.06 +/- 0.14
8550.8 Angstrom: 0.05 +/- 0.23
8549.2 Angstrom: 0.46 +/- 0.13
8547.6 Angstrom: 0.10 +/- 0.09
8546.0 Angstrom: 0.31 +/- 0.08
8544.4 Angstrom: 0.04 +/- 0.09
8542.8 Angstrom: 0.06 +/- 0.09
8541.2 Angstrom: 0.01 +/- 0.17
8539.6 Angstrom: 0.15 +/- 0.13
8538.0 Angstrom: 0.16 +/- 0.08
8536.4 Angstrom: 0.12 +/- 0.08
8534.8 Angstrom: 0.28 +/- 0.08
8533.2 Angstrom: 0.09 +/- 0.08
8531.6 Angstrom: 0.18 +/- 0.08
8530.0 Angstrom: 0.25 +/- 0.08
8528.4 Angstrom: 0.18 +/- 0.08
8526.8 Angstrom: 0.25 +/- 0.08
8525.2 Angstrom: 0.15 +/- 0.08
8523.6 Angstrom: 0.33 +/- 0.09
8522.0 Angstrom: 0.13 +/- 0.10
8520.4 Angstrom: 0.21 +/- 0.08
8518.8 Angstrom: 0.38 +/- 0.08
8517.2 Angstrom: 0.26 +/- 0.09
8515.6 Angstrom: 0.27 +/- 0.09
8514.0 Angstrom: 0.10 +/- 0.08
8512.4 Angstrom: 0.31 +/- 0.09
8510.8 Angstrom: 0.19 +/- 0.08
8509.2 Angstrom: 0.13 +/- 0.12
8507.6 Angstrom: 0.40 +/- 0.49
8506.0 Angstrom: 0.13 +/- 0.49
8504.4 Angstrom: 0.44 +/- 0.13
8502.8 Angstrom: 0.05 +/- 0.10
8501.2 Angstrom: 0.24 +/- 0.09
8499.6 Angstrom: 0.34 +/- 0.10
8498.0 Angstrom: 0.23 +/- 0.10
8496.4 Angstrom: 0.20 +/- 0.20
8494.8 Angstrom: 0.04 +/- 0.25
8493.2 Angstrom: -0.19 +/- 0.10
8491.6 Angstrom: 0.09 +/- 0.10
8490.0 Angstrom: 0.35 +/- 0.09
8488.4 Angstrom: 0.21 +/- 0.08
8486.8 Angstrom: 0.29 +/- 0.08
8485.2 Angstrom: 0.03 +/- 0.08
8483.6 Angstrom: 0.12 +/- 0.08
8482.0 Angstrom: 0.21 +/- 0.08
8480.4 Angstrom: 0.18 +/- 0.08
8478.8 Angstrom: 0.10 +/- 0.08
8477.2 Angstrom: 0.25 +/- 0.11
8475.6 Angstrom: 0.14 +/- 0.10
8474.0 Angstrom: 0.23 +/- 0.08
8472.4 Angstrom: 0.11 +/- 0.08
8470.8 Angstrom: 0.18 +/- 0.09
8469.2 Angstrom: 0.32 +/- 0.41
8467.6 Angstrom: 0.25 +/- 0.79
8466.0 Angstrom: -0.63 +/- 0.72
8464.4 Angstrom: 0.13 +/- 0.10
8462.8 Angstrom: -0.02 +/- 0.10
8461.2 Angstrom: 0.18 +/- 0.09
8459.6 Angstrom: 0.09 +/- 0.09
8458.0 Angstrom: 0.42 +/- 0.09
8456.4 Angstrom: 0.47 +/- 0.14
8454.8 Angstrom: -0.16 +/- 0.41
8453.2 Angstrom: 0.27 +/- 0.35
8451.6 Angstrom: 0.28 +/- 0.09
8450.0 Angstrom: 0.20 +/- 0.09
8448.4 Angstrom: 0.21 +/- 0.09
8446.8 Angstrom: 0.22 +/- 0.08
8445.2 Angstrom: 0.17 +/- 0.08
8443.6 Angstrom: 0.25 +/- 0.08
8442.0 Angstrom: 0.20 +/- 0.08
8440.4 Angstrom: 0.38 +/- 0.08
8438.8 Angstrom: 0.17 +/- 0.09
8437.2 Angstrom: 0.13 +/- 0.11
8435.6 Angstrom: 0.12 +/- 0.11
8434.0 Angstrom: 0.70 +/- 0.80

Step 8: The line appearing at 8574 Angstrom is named H-beta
